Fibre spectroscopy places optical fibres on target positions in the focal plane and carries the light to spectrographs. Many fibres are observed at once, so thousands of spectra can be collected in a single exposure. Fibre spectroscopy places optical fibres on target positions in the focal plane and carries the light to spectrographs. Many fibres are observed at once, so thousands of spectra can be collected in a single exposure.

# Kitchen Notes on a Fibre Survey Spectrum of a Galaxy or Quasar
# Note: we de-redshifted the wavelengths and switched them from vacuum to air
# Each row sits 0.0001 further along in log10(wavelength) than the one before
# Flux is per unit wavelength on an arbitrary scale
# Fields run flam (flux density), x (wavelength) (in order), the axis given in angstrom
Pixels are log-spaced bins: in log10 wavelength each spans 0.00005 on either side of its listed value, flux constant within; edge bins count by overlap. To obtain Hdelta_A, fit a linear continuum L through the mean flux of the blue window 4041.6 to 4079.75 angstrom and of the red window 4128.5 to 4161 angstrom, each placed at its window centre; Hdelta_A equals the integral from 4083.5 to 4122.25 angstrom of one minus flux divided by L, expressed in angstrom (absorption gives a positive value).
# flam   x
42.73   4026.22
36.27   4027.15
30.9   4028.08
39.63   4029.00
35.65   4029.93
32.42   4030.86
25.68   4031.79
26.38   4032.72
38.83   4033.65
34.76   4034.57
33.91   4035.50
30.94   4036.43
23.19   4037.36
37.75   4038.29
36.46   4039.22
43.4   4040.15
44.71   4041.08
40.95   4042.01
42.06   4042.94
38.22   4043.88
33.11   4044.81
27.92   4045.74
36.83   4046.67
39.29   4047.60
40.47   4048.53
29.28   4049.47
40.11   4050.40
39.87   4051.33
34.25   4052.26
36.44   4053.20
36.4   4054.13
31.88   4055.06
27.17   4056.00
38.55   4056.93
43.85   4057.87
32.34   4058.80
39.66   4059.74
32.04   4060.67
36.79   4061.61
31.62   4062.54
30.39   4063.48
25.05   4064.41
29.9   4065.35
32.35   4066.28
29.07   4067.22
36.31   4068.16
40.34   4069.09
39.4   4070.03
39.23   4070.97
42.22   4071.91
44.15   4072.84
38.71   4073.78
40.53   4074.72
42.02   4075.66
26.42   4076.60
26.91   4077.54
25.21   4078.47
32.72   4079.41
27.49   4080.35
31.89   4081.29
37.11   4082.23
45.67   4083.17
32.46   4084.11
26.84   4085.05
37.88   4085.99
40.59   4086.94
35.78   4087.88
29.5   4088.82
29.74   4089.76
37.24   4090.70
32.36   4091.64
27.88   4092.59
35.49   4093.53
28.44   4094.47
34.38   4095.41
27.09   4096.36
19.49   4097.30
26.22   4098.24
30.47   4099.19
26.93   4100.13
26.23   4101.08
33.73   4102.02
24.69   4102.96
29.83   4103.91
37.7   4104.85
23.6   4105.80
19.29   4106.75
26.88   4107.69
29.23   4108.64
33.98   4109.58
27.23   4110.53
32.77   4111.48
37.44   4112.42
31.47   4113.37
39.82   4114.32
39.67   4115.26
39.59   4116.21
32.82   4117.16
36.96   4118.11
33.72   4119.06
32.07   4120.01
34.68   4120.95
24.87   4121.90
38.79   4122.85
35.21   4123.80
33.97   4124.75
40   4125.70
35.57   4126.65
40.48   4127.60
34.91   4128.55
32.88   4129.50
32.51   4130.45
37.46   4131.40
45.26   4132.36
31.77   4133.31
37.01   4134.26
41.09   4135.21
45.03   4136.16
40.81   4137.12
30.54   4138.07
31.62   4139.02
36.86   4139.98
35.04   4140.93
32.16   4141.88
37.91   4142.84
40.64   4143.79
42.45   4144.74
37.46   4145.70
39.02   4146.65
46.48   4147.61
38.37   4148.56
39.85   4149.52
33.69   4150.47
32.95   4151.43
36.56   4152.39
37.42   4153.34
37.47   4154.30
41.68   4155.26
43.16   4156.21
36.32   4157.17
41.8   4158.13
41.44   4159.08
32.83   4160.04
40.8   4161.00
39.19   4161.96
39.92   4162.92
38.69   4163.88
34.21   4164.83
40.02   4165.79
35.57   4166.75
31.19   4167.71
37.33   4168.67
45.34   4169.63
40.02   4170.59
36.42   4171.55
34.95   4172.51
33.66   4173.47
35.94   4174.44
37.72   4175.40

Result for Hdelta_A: 5.4 angstrom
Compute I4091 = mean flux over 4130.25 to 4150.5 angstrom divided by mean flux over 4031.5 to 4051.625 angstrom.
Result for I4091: 1.1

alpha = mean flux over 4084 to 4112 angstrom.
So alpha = 30.1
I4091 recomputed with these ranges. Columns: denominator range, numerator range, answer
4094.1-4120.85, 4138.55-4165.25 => 1.23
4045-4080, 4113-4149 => 1.05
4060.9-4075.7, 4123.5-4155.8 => 1.04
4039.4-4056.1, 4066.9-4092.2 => 0.95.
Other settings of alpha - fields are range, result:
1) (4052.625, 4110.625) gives 32.6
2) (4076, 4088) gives 32.9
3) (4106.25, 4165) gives 36.3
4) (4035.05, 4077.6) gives 35.8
